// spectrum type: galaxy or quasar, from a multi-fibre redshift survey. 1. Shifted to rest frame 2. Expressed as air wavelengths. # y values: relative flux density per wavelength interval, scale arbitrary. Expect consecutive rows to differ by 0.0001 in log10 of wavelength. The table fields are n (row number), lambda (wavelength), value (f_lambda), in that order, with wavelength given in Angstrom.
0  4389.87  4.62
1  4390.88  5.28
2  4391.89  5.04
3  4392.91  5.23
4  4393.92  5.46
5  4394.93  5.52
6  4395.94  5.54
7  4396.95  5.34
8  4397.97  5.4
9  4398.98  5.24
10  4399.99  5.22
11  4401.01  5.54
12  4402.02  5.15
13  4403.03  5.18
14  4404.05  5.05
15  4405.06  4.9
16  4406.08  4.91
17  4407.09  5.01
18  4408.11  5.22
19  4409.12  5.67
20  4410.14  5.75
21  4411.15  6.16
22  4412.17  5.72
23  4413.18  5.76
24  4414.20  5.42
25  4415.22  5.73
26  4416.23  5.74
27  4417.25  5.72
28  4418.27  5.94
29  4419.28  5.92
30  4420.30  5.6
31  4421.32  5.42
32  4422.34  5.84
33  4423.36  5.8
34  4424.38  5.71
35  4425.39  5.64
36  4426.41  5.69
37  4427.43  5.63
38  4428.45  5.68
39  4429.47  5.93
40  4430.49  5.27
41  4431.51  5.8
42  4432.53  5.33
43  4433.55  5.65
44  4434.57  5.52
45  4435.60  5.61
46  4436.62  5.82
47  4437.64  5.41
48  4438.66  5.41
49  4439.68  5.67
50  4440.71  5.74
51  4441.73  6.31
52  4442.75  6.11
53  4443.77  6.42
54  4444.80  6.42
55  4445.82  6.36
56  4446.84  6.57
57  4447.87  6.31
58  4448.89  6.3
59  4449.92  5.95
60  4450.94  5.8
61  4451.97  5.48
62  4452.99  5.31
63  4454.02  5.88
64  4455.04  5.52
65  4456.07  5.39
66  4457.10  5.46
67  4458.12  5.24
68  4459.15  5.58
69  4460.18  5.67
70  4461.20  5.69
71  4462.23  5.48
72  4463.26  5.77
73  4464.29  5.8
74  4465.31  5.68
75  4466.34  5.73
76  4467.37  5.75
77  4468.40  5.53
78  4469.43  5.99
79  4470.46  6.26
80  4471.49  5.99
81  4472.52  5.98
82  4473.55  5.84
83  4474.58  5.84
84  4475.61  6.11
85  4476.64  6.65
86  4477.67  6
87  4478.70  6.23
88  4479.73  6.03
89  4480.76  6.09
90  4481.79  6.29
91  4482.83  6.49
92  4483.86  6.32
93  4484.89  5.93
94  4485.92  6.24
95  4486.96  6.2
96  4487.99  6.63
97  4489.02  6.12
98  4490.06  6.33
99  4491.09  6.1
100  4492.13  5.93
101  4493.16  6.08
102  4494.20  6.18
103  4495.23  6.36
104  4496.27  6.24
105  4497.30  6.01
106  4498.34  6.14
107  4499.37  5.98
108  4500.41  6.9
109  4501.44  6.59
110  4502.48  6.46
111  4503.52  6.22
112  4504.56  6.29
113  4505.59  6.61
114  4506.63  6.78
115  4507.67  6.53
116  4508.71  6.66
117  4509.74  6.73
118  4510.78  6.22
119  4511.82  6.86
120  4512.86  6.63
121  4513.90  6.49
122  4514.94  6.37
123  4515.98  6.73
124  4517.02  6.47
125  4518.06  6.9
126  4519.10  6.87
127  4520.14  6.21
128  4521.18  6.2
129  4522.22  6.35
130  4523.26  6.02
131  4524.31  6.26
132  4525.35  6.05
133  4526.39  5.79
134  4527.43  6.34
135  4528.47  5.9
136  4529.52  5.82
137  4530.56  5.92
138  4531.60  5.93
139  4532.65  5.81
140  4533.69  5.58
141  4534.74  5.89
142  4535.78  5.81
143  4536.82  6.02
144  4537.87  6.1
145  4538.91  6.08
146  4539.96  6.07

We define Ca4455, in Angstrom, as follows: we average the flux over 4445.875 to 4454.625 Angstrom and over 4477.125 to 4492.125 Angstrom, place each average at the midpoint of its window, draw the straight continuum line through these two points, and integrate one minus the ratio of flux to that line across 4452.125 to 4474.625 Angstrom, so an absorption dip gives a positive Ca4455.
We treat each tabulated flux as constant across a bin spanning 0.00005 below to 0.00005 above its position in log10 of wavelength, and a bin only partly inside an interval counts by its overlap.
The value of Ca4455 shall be 1.36 Angstrom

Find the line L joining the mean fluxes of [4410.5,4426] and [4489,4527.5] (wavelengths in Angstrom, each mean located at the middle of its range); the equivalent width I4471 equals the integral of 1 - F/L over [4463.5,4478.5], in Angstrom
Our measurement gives 0.42 Angstrom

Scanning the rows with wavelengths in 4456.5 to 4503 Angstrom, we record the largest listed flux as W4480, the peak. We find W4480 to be 6.9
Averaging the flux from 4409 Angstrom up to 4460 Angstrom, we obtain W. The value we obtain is 5.76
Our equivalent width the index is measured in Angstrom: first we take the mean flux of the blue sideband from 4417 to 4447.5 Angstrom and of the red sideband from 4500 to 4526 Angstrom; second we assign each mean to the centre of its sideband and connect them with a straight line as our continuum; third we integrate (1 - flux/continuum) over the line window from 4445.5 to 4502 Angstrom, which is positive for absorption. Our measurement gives 1.4 Angstrom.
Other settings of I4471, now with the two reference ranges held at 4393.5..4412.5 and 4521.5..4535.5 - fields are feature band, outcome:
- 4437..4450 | -1.2 Angstrom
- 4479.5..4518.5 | -3.6 Angstrom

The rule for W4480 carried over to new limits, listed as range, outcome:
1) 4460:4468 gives 5.8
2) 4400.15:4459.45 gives 6.57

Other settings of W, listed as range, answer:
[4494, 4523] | 6.46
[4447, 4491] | 5.93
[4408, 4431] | 5.7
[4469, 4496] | 6.16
